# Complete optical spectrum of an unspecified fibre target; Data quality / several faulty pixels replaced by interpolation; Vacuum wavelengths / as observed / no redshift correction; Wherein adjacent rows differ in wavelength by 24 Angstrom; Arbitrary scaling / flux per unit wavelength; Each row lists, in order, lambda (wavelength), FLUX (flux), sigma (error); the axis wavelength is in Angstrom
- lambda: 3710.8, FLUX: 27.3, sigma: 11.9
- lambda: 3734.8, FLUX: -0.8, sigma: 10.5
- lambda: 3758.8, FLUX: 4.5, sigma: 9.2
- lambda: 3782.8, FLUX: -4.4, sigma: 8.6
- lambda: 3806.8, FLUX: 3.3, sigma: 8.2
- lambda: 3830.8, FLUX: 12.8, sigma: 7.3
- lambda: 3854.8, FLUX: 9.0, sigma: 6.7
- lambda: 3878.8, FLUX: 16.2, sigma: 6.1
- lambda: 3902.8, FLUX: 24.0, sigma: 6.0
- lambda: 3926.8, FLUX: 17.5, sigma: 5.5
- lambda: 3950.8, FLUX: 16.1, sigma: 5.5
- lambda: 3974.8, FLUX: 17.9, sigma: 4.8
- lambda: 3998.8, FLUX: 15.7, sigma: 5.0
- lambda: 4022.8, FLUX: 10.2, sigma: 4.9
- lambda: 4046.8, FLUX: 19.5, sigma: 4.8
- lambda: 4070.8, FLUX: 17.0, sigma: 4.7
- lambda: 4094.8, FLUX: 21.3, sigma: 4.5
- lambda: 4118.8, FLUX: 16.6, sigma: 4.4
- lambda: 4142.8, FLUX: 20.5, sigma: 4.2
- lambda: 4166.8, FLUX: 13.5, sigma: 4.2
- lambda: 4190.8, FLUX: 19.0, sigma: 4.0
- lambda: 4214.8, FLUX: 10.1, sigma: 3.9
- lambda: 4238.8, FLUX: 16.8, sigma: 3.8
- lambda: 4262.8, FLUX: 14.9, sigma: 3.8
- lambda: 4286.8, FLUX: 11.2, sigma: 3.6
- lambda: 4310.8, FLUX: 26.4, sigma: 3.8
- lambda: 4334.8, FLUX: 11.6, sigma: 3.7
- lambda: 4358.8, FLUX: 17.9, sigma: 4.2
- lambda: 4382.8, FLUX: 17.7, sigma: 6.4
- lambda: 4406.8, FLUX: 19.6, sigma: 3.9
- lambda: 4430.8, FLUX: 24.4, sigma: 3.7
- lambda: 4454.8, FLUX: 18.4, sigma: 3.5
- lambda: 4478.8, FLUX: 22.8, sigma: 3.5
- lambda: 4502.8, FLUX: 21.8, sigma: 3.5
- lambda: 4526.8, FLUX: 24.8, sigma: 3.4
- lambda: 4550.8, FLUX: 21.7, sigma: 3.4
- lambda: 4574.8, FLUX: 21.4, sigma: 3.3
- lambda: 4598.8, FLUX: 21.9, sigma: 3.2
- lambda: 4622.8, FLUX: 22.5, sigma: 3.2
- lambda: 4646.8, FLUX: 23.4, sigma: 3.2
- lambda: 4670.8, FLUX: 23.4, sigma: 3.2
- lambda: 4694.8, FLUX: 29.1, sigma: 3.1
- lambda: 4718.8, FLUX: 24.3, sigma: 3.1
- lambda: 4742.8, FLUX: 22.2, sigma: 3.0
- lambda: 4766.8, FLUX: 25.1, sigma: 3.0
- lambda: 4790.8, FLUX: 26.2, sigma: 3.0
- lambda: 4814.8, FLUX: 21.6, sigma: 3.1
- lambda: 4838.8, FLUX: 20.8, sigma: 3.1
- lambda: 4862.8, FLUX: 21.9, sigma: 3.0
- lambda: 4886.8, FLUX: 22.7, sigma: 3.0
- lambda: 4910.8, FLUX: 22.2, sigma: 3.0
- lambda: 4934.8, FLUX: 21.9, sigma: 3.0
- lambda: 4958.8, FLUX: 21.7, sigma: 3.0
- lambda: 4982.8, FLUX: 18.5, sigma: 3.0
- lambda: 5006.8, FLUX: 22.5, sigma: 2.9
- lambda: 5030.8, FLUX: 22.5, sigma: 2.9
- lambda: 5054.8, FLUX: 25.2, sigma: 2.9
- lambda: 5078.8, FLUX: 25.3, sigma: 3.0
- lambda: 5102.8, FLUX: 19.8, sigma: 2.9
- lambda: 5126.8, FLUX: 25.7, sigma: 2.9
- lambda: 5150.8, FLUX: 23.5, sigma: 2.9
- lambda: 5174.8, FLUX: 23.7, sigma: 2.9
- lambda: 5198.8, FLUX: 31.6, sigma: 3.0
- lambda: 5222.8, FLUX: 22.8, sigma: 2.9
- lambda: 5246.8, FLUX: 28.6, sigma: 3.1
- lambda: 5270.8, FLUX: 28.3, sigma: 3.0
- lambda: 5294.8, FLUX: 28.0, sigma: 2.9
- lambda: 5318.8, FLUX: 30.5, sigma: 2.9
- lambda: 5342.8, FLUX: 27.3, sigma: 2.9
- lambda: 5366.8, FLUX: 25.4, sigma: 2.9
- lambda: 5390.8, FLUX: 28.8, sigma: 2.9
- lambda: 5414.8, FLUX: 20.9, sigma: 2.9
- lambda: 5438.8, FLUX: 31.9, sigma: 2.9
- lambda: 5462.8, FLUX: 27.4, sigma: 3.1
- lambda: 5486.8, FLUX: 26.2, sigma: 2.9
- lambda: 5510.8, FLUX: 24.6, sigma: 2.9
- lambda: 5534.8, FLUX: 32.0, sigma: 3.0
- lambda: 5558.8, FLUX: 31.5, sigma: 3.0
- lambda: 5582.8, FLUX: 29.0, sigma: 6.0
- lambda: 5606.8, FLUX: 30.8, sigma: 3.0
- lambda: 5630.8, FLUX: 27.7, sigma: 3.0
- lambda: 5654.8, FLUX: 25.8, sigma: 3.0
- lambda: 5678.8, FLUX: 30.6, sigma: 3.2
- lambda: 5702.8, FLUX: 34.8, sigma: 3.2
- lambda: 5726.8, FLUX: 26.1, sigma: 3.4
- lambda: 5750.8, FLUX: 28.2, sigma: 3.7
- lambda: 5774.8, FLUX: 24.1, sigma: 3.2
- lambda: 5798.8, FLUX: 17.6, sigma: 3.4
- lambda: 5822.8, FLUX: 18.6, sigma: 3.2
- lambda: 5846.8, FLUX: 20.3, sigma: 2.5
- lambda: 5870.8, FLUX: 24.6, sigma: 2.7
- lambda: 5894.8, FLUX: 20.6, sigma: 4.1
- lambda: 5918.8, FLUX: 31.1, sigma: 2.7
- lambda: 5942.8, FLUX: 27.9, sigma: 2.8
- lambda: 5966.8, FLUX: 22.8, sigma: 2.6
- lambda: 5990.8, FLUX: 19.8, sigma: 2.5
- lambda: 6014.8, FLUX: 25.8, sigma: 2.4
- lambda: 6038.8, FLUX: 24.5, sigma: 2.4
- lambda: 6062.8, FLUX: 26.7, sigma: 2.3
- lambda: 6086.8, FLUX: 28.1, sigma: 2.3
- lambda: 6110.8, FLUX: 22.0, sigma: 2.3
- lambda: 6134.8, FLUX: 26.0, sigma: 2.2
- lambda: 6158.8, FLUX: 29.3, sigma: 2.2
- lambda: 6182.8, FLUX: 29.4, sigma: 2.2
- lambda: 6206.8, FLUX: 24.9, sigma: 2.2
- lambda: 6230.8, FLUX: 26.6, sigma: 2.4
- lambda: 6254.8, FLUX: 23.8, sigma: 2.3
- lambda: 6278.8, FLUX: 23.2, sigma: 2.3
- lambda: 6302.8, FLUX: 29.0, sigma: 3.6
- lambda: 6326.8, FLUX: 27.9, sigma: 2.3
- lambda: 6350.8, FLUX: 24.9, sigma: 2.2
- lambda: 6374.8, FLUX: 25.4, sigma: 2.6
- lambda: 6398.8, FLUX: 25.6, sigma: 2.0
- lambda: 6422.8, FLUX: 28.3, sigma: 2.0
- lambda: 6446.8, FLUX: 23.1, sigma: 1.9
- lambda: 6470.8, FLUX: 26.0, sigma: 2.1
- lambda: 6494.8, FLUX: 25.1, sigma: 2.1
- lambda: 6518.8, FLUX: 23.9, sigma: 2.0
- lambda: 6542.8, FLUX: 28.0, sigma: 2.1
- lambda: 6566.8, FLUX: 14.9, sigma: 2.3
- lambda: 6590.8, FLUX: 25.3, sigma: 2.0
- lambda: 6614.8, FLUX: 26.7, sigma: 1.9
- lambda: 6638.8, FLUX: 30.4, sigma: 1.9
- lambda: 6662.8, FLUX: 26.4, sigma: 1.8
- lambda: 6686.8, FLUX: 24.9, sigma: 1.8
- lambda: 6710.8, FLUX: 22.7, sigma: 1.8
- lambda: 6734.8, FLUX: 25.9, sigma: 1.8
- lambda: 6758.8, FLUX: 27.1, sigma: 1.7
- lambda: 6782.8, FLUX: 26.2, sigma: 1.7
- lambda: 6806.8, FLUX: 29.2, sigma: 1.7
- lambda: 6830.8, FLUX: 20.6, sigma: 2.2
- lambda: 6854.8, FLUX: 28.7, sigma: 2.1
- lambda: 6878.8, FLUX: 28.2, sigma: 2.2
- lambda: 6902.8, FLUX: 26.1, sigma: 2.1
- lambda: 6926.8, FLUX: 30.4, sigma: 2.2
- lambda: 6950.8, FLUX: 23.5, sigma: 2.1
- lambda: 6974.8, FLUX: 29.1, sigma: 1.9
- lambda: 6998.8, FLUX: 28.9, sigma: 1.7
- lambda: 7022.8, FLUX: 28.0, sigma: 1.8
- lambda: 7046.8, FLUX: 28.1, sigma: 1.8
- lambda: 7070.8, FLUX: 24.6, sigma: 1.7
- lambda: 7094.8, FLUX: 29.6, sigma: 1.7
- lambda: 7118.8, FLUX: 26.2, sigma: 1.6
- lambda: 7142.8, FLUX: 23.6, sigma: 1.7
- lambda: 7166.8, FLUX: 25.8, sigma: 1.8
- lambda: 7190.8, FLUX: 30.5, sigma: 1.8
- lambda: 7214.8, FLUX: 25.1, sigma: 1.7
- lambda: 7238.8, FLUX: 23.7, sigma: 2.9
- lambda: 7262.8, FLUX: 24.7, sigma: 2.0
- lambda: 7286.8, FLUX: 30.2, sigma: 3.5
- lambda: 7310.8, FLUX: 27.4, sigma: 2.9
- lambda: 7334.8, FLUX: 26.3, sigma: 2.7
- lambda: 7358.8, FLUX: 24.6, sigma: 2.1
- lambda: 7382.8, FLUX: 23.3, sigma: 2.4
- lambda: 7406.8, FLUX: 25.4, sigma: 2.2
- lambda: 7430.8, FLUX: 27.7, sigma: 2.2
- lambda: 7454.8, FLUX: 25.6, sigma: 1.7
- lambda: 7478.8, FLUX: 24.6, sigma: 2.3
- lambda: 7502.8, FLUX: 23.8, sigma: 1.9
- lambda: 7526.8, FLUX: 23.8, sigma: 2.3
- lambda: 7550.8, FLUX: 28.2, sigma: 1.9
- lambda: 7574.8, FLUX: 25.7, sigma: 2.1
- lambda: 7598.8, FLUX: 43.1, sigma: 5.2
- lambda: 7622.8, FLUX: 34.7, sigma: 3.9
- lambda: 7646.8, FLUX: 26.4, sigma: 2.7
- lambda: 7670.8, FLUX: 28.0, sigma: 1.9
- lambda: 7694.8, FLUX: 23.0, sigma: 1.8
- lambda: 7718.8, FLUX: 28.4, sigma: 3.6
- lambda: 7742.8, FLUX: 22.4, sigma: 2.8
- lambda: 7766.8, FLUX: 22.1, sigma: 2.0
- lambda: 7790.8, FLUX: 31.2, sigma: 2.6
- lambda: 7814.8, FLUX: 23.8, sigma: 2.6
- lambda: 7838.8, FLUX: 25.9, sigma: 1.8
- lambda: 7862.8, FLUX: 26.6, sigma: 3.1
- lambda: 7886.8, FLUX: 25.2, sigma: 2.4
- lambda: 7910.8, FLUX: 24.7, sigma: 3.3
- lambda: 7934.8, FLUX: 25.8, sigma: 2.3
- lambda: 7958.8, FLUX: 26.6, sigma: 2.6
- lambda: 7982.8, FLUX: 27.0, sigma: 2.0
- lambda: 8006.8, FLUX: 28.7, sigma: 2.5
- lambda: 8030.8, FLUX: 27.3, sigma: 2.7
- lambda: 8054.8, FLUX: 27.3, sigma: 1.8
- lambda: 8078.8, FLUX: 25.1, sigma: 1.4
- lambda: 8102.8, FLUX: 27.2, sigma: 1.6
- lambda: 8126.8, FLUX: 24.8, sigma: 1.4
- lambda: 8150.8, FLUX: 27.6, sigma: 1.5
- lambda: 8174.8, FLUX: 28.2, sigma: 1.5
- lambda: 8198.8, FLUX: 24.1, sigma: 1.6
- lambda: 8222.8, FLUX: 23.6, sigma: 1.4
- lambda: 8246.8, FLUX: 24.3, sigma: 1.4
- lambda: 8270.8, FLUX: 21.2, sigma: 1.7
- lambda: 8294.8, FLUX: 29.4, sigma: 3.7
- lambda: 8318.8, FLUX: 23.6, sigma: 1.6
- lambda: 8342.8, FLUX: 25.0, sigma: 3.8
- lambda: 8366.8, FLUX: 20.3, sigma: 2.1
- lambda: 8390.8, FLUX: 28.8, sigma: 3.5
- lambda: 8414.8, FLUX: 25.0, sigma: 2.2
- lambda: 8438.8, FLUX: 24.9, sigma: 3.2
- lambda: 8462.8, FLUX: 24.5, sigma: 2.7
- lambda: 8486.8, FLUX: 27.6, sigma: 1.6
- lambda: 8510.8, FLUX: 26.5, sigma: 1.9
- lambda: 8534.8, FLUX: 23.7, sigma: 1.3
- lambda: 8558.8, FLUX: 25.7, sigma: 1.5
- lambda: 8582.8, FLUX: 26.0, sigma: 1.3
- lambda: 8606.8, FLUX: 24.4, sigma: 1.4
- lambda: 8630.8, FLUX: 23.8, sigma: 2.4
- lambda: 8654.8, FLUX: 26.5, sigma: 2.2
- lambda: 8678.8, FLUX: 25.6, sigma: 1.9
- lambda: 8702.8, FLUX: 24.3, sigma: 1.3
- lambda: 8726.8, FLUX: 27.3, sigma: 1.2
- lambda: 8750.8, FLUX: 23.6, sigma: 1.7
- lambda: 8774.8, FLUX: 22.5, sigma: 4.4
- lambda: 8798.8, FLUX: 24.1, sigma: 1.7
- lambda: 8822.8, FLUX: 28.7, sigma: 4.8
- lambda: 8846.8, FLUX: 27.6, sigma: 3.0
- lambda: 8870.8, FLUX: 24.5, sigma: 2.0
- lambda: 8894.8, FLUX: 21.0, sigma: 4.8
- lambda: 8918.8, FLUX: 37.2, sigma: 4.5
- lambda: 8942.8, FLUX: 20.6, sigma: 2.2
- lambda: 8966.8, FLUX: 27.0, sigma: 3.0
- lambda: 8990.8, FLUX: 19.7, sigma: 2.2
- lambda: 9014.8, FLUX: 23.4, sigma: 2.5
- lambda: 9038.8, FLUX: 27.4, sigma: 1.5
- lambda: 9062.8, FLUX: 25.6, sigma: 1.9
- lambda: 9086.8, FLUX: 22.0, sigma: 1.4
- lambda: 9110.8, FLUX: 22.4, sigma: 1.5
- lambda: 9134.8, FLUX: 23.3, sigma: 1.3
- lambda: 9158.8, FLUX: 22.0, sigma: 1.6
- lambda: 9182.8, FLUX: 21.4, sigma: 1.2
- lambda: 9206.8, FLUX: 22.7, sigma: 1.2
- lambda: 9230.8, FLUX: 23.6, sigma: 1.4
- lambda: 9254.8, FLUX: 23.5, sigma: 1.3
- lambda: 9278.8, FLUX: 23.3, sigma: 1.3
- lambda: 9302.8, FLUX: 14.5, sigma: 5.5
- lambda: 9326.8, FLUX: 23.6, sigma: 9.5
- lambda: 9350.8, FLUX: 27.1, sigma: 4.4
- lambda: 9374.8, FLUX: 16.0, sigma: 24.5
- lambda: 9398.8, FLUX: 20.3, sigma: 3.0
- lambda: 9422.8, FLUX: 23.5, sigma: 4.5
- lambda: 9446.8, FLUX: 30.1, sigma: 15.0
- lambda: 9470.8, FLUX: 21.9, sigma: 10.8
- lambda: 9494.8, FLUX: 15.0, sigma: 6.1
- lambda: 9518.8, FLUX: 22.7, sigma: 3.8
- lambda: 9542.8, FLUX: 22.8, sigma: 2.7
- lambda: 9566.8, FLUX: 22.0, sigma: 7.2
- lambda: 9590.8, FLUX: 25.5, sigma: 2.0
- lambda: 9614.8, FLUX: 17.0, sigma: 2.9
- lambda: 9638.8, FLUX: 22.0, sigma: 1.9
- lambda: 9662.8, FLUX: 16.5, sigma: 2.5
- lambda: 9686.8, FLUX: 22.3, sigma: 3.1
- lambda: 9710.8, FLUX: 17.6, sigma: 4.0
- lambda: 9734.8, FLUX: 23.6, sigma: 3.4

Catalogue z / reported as 0.16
